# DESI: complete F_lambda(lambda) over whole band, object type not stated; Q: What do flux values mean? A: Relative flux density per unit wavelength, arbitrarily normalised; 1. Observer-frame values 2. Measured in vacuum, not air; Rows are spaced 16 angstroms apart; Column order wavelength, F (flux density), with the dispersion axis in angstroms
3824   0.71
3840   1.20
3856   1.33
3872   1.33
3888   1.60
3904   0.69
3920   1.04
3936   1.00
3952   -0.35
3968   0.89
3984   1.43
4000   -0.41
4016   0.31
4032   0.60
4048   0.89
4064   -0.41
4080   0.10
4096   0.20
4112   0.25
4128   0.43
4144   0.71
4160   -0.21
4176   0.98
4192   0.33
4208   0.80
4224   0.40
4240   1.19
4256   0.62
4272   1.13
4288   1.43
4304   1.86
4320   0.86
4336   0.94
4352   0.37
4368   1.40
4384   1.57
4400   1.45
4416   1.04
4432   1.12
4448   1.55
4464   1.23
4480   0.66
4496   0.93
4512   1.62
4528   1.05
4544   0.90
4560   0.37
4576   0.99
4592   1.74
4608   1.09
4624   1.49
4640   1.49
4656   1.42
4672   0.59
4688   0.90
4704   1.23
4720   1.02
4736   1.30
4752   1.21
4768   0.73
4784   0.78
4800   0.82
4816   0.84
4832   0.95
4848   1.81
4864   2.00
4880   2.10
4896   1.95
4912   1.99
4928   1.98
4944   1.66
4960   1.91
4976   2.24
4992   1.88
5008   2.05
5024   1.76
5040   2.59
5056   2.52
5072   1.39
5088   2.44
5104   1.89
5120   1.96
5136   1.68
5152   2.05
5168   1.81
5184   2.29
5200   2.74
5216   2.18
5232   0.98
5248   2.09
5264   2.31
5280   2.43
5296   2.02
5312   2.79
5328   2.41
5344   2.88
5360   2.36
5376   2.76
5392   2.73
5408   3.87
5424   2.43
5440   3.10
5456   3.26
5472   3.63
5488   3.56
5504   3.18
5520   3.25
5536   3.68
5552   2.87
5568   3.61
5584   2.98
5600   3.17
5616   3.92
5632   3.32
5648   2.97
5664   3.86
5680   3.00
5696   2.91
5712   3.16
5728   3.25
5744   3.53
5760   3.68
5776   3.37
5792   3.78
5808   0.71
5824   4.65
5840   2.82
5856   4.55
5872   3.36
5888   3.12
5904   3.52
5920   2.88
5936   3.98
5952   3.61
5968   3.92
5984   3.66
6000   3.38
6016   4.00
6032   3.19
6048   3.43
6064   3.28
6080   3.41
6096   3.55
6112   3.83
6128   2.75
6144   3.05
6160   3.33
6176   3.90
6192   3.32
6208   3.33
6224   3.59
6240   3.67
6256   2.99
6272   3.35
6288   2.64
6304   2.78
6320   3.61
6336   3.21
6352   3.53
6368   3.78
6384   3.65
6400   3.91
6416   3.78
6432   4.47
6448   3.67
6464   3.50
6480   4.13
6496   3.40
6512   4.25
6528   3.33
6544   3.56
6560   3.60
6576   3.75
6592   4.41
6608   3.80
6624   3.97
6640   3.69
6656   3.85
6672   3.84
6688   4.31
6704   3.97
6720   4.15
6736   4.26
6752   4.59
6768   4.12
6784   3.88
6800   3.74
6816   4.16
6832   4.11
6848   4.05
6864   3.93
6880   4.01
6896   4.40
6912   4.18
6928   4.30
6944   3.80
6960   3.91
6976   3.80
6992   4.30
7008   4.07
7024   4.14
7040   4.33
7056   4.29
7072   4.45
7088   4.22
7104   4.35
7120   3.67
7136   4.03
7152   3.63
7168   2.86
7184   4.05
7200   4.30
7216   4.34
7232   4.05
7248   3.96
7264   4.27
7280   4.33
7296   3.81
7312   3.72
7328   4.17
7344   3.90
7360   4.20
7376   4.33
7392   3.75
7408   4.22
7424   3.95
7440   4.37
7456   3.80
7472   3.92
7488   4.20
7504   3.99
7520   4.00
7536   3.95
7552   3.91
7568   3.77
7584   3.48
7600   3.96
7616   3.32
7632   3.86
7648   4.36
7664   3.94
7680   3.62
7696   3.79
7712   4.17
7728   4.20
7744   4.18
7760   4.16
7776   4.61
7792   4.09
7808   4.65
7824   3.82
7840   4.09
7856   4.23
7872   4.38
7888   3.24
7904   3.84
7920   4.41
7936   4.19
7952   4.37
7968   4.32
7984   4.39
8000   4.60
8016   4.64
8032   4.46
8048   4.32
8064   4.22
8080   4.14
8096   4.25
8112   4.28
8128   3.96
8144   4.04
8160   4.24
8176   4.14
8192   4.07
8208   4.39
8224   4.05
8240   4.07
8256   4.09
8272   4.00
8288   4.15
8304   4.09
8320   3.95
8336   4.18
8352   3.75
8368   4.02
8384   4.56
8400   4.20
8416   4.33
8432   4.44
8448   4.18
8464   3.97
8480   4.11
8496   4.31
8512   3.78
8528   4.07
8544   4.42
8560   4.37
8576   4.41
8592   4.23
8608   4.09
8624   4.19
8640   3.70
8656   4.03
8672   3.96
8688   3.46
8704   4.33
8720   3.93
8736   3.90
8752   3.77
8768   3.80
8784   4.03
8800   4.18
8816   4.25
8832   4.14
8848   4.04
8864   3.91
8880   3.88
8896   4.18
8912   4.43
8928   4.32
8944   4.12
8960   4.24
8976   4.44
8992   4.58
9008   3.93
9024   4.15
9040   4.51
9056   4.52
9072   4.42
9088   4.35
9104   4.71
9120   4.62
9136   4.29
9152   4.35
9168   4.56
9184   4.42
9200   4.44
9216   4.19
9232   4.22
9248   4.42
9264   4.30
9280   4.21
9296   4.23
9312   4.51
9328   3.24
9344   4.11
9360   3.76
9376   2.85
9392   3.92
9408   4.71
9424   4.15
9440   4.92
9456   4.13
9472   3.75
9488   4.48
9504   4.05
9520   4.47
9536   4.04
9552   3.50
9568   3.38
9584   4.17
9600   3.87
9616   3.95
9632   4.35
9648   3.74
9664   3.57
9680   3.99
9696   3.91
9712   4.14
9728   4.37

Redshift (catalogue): 0.22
